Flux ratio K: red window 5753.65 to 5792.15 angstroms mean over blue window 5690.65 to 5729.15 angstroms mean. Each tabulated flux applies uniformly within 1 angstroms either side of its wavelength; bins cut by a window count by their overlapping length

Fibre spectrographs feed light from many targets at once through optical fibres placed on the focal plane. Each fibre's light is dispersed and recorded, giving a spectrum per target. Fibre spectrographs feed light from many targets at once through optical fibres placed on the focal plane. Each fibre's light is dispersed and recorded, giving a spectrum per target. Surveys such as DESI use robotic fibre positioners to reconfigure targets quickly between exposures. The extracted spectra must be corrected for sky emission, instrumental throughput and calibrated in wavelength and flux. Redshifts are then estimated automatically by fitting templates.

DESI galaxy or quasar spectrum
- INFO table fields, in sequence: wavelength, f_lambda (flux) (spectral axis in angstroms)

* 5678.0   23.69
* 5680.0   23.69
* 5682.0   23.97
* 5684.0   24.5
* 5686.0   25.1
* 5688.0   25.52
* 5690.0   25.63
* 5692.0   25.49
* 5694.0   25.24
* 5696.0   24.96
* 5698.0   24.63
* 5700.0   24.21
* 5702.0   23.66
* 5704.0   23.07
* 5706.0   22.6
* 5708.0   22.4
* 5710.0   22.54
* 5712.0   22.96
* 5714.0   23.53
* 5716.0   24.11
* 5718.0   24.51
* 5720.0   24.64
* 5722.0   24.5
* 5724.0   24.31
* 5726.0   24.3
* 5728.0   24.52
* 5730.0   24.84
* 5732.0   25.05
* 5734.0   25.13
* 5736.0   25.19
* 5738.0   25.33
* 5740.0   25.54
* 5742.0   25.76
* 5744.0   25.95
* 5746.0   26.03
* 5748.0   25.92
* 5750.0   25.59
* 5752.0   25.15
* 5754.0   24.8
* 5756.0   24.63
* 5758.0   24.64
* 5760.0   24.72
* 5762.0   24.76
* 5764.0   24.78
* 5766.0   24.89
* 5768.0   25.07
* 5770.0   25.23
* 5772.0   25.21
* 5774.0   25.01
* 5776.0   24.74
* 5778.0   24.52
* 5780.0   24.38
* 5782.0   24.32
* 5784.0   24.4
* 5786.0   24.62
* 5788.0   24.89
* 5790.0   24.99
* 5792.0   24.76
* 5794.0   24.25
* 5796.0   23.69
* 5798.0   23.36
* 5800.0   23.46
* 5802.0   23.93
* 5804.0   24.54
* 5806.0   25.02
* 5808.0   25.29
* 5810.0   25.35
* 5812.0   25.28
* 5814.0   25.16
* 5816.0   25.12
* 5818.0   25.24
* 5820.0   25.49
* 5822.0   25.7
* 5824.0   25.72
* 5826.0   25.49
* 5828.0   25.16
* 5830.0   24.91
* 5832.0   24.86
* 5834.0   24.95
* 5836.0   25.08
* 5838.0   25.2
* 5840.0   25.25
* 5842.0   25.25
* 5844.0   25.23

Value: 1.0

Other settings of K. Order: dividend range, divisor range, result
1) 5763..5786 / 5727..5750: 0.98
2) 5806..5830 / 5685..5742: 1.04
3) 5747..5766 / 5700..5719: 1.07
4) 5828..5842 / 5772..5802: 1.03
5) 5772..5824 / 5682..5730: 1.02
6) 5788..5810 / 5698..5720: 1.04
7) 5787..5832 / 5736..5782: 0.99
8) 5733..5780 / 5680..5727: 1.04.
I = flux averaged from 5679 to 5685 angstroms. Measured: 24.1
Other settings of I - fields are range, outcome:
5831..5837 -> 25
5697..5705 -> 23.9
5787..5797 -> 24.5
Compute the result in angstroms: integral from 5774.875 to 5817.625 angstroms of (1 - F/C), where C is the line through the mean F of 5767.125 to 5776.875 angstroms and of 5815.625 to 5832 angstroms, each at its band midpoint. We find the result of 1.0 angstroms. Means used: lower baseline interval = 25.1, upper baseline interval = 25.3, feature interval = 24.6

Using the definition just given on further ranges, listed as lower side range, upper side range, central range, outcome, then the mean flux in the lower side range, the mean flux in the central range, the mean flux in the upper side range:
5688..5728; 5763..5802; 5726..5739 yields -0.4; 24.1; 25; 24.5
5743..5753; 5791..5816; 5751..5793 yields 0.7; 25.7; 24.8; 24.5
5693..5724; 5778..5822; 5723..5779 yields -1.9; 23.9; 25.1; 24.7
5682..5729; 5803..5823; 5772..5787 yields 0.2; 24.2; 24.6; 25.2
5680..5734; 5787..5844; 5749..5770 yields -0.3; 24.3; 24.9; 24.9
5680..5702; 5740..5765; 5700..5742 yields 1.4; 24.8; 24.2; 25.2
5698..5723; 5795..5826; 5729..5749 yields -1.3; 23.6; 25.5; 24.8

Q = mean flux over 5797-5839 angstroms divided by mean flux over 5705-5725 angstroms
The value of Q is 1.06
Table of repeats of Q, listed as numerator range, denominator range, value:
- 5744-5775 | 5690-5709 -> 1.04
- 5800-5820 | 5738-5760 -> 0.98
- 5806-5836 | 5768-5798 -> 1.03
